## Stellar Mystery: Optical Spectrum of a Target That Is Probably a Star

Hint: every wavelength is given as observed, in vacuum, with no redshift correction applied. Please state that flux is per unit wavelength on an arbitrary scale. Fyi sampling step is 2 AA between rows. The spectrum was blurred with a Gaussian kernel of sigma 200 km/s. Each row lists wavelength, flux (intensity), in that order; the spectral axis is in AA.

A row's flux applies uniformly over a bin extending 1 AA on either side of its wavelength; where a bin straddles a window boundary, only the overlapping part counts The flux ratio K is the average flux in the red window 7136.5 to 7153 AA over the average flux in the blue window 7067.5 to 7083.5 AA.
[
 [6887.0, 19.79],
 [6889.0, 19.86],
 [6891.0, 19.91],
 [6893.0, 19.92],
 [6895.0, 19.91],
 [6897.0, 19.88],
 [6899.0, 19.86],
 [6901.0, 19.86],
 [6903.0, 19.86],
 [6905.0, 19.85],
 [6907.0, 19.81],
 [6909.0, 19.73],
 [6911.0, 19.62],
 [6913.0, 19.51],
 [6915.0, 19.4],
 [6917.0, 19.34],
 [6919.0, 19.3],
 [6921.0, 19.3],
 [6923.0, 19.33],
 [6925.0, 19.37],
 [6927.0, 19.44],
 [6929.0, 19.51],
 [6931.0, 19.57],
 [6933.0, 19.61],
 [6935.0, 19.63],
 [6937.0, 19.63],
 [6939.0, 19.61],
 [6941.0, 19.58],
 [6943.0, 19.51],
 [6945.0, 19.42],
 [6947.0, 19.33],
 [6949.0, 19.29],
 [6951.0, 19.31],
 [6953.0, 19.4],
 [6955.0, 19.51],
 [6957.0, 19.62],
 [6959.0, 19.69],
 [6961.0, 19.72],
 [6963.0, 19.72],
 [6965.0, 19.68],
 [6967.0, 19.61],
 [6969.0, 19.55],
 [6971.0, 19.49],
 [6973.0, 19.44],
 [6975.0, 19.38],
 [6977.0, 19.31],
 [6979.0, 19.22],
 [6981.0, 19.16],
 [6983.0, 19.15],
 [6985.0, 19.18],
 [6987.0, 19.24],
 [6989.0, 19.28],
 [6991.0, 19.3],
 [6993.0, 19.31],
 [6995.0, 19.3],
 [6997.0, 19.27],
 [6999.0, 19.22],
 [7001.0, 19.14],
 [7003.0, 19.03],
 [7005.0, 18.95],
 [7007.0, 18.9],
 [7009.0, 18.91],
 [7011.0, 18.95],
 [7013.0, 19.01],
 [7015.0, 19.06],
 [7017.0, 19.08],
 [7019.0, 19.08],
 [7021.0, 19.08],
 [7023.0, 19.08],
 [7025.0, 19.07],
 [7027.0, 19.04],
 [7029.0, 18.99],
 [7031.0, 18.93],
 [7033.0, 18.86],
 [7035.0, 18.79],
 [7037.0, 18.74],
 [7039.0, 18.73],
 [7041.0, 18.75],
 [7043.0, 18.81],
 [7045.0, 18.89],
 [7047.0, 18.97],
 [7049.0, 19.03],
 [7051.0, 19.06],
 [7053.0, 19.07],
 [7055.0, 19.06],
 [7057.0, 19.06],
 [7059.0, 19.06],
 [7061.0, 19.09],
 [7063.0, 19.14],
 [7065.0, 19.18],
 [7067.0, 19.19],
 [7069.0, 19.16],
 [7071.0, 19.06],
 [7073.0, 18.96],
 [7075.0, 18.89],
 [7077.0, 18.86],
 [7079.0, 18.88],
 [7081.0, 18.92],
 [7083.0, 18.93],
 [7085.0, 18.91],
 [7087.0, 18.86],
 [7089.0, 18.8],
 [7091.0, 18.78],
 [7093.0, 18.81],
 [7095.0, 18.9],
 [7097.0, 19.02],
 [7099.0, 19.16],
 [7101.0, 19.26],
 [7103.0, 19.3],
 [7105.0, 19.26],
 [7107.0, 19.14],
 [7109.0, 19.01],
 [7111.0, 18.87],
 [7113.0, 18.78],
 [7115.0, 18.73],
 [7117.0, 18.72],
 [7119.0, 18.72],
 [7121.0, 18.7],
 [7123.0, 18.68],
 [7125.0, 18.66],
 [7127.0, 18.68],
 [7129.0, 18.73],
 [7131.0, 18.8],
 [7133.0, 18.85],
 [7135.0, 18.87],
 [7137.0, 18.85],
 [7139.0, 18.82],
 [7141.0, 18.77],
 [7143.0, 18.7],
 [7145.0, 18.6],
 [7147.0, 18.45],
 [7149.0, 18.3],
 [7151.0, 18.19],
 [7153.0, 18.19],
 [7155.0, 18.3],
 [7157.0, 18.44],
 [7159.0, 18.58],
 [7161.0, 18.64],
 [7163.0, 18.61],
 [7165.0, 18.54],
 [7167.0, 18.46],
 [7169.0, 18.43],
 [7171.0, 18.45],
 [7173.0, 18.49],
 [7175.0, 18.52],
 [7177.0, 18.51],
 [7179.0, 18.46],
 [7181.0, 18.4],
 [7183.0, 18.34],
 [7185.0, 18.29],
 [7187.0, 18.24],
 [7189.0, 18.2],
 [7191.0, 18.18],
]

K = 0.98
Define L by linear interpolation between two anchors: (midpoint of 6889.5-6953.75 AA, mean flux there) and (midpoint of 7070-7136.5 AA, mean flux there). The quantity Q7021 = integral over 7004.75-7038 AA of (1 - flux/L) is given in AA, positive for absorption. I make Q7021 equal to 0.4 AA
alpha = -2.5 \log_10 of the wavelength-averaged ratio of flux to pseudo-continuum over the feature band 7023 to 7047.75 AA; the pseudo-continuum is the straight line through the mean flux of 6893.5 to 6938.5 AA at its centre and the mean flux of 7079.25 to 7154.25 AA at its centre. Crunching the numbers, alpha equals 0.01 mag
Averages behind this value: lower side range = 19.6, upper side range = 18.8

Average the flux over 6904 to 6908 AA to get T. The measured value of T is 19.8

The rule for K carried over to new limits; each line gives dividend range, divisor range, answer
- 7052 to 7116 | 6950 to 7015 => 0.98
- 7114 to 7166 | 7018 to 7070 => 0.98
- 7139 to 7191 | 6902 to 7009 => 0.95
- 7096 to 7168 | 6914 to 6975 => 0.96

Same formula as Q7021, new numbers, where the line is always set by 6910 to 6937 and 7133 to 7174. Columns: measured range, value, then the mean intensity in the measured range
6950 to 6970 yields -0.3 AA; 19.6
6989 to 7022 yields 0.1 AA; 19.1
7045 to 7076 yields -0.2 AA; 19.1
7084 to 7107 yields -0.3 AA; 19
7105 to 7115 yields -0.1 AA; 19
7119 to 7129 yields 0.0 AA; 18.7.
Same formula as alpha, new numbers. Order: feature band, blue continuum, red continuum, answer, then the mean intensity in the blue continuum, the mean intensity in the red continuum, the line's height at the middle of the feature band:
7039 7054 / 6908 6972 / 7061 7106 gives 0.01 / 19.5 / 19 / 19.1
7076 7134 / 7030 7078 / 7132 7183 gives -0.01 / 19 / 18.5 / 18.8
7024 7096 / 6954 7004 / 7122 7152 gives 0.00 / 19.4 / 18.7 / 19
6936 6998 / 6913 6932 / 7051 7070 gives -0.01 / 19.4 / 19.1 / 19.3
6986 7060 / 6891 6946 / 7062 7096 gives 0.01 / 19.6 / 19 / 19.2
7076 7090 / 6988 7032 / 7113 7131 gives 0.00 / 19.1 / 18.7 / 18.8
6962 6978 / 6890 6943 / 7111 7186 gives -0.01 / 19.6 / 18.6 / 19.4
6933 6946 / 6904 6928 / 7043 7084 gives -0.01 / 19.5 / 19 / 19.4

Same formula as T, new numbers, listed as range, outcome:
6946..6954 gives 19.3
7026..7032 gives 19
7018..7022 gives 19.1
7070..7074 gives 19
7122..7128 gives 18.7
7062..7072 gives 19.1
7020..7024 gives 19.1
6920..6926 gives 19.3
